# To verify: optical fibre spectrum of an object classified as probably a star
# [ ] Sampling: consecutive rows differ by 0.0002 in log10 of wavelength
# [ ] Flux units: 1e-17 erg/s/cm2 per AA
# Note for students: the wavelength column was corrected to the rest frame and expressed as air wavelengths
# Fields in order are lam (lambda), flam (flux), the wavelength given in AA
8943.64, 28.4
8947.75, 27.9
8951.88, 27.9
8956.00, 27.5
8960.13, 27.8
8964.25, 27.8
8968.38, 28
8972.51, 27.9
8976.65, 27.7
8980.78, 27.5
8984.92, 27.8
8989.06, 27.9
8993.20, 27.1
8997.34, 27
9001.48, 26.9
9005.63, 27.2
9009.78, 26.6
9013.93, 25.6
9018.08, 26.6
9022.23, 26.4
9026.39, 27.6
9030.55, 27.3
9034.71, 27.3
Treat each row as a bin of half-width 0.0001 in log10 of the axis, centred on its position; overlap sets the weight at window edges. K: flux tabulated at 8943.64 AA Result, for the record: 28.4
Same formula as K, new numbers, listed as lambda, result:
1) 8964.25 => 27.8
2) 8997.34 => 27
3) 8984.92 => 27.8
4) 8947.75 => 27.9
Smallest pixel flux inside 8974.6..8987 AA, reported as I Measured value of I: 27.5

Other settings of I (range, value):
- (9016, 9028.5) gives 26.4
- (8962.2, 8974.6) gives 27.8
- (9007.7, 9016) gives 25.6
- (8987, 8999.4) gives 27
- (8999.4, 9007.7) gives 26.9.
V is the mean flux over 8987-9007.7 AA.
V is 27.2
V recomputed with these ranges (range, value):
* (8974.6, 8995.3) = 27.6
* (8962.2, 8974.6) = 27.9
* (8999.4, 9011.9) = 26.9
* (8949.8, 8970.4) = 27.8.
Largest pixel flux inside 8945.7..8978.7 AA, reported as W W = 28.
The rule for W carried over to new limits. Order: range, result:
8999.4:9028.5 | 27.6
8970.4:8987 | 27.9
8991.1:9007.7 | 27.2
